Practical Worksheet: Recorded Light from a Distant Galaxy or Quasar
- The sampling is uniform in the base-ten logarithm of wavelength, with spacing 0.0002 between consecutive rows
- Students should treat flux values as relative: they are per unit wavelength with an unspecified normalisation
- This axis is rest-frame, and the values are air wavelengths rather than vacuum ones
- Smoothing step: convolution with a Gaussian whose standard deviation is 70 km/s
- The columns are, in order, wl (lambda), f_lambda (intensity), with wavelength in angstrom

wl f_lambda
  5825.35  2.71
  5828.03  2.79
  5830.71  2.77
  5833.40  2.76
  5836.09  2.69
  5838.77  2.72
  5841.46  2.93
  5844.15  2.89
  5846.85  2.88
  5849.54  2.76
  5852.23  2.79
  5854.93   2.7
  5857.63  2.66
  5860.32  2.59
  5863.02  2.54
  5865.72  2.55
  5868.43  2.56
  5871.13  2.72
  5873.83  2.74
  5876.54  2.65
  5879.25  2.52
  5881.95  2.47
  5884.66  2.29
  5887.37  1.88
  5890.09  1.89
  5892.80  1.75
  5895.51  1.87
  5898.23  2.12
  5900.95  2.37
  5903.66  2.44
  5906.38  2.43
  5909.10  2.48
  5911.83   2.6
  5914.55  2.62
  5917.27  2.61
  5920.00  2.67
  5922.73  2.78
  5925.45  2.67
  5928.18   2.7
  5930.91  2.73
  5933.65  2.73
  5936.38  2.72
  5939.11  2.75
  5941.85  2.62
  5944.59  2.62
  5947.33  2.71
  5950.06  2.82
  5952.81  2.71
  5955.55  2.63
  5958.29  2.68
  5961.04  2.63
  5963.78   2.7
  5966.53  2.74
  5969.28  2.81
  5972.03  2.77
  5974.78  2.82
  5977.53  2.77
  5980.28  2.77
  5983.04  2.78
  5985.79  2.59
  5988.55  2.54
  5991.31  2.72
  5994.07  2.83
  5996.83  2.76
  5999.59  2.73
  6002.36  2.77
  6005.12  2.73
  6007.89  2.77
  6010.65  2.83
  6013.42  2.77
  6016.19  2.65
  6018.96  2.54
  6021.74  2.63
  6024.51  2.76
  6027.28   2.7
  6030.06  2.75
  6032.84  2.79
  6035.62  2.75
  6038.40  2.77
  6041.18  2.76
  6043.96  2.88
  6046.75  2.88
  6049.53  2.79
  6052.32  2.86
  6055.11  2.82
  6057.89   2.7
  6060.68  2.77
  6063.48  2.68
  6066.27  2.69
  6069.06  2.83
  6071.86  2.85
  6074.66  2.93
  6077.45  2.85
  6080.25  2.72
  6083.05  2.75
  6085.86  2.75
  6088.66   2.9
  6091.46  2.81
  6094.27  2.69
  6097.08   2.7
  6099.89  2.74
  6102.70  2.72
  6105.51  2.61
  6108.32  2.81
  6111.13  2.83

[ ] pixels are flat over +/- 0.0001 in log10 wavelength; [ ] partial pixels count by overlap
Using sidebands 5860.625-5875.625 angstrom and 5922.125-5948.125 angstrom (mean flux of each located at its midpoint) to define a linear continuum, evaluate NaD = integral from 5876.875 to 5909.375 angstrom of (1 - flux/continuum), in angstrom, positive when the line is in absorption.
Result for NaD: 5.35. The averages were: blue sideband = 2.62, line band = 2.21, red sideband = 2.7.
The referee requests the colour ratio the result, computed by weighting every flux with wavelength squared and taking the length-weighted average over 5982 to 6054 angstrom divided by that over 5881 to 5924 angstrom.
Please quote 1.2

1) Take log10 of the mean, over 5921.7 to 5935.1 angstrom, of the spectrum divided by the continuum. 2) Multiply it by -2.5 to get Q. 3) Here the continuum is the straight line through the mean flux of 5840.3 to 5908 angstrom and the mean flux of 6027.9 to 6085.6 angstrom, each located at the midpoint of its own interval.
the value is -0.06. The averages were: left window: 2.48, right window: 2.79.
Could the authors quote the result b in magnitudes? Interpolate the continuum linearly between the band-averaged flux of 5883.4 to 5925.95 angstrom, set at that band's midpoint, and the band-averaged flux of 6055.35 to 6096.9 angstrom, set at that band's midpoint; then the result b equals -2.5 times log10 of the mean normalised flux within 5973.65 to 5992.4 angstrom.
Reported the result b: -0.07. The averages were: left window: 2.34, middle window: 2.71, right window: 2.78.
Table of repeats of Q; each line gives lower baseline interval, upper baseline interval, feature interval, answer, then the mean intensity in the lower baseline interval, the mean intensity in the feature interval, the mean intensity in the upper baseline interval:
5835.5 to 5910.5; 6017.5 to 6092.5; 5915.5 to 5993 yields -0.04 mag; 2.49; 2.71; 2.77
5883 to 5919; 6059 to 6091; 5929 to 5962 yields -0.13 mag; 2.26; 2.7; 2.79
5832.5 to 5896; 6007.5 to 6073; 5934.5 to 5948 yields -0.02 mag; 2.54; 2.68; 2.76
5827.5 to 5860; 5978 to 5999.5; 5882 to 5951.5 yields 0.11 mag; 2.77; 2.48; 2.72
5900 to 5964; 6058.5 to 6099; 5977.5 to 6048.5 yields -0.01 mag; 2.64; 2.74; 2.78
